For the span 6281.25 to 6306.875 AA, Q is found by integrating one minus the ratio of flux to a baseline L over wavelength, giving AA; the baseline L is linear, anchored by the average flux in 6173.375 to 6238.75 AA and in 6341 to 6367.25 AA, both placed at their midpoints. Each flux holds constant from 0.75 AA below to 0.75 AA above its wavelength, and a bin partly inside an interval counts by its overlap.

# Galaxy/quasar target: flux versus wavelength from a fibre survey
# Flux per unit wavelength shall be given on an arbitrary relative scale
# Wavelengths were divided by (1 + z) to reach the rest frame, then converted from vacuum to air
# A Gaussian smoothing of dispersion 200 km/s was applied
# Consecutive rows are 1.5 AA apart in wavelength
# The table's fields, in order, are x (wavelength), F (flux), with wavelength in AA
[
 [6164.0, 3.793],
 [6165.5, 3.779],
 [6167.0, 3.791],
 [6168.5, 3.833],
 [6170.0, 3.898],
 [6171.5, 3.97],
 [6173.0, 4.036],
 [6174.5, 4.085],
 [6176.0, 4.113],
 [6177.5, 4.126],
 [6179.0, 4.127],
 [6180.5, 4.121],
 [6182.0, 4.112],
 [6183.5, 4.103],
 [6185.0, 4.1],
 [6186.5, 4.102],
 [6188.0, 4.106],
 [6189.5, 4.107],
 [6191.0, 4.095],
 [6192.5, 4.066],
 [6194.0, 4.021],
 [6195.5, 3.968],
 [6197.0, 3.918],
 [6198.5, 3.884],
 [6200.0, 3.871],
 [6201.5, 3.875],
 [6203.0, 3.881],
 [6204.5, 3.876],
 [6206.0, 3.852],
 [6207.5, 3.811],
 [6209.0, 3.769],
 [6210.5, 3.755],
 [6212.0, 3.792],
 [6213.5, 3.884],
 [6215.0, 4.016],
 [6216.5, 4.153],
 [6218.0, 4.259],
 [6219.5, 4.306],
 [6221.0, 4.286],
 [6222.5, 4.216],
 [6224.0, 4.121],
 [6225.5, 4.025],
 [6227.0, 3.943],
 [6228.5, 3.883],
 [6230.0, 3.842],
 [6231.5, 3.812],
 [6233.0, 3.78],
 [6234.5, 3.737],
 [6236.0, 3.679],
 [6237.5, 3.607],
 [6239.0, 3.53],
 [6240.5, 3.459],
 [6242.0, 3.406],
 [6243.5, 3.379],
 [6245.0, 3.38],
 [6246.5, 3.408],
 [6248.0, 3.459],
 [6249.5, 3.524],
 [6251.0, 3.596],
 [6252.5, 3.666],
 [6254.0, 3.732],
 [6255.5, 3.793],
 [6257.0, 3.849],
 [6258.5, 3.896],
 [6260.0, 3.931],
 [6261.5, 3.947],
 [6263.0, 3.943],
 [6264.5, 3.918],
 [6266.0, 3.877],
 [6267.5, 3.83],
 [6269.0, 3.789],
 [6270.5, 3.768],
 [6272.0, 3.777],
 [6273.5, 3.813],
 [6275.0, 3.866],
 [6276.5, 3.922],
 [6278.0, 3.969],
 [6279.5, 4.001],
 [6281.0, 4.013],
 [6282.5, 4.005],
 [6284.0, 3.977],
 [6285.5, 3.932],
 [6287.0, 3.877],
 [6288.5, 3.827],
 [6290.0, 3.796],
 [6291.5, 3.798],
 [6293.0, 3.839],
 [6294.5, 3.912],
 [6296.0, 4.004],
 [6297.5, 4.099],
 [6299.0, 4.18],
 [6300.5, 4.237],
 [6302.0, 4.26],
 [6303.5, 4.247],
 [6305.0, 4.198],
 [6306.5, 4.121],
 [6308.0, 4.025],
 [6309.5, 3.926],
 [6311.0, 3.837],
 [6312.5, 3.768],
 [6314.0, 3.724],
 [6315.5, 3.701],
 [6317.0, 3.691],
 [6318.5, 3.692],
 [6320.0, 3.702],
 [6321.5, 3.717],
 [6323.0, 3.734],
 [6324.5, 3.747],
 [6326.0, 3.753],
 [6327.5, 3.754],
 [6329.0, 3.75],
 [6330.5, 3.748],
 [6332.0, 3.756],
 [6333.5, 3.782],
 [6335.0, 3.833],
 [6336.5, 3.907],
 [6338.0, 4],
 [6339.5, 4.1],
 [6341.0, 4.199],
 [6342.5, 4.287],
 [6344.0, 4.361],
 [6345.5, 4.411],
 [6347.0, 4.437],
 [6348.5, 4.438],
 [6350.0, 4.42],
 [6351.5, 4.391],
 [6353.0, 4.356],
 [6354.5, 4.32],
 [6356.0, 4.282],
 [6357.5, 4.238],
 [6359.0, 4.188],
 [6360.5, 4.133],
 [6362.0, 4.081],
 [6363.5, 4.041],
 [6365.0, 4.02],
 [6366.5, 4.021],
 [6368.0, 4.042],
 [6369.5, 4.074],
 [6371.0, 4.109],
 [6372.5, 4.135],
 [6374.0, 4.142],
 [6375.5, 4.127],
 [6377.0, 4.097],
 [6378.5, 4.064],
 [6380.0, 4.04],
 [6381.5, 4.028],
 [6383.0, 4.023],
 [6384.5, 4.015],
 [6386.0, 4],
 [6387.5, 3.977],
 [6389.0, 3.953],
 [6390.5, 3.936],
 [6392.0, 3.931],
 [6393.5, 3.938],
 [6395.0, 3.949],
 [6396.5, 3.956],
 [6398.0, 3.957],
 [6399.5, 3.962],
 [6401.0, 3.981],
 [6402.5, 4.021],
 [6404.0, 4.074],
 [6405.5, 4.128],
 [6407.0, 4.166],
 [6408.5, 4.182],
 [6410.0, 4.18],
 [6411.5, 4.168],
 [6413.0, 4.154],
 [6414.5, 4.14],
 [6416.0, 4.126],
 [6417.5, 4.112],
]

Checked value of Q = 0.8 AA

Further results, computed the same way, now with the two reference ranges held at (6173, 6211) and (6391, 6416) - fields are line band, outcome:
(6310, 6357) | 0.6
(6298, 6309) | -0.4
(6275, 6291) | 0.4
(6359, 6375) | -0.2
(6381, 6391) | 0.1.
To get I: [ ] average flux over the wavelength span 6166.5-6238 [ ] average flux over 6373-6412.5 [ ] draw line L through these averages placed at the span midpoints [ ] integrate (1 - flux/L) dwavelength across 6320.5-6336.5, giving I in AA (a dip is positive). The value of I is 1.0 AA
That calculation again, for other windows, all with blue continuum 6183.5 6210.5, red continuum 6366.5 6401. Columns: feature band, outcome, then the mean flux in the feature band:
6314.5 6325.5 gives 0.78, 3.71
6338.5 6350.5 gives -0.95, 4.32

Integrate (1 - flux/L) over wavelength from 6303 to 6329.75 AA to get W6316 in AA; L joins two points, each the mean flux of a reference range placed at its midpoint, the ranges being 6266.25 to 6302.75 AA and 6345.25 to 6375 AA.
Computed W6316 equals 1.4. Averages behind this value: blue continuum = 3.94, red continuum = 4.21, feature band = 3.83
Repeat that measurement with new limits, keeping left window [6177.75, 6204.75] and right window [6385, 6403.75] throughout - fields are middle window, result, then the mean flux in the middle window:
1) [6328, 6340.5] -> 0.4 AA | 3.86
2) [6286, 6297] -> 0.3 AA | 3.87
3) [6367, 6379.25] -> -0.4 AA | 4.1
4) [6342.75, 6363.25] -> -1.7 AA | 4.3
